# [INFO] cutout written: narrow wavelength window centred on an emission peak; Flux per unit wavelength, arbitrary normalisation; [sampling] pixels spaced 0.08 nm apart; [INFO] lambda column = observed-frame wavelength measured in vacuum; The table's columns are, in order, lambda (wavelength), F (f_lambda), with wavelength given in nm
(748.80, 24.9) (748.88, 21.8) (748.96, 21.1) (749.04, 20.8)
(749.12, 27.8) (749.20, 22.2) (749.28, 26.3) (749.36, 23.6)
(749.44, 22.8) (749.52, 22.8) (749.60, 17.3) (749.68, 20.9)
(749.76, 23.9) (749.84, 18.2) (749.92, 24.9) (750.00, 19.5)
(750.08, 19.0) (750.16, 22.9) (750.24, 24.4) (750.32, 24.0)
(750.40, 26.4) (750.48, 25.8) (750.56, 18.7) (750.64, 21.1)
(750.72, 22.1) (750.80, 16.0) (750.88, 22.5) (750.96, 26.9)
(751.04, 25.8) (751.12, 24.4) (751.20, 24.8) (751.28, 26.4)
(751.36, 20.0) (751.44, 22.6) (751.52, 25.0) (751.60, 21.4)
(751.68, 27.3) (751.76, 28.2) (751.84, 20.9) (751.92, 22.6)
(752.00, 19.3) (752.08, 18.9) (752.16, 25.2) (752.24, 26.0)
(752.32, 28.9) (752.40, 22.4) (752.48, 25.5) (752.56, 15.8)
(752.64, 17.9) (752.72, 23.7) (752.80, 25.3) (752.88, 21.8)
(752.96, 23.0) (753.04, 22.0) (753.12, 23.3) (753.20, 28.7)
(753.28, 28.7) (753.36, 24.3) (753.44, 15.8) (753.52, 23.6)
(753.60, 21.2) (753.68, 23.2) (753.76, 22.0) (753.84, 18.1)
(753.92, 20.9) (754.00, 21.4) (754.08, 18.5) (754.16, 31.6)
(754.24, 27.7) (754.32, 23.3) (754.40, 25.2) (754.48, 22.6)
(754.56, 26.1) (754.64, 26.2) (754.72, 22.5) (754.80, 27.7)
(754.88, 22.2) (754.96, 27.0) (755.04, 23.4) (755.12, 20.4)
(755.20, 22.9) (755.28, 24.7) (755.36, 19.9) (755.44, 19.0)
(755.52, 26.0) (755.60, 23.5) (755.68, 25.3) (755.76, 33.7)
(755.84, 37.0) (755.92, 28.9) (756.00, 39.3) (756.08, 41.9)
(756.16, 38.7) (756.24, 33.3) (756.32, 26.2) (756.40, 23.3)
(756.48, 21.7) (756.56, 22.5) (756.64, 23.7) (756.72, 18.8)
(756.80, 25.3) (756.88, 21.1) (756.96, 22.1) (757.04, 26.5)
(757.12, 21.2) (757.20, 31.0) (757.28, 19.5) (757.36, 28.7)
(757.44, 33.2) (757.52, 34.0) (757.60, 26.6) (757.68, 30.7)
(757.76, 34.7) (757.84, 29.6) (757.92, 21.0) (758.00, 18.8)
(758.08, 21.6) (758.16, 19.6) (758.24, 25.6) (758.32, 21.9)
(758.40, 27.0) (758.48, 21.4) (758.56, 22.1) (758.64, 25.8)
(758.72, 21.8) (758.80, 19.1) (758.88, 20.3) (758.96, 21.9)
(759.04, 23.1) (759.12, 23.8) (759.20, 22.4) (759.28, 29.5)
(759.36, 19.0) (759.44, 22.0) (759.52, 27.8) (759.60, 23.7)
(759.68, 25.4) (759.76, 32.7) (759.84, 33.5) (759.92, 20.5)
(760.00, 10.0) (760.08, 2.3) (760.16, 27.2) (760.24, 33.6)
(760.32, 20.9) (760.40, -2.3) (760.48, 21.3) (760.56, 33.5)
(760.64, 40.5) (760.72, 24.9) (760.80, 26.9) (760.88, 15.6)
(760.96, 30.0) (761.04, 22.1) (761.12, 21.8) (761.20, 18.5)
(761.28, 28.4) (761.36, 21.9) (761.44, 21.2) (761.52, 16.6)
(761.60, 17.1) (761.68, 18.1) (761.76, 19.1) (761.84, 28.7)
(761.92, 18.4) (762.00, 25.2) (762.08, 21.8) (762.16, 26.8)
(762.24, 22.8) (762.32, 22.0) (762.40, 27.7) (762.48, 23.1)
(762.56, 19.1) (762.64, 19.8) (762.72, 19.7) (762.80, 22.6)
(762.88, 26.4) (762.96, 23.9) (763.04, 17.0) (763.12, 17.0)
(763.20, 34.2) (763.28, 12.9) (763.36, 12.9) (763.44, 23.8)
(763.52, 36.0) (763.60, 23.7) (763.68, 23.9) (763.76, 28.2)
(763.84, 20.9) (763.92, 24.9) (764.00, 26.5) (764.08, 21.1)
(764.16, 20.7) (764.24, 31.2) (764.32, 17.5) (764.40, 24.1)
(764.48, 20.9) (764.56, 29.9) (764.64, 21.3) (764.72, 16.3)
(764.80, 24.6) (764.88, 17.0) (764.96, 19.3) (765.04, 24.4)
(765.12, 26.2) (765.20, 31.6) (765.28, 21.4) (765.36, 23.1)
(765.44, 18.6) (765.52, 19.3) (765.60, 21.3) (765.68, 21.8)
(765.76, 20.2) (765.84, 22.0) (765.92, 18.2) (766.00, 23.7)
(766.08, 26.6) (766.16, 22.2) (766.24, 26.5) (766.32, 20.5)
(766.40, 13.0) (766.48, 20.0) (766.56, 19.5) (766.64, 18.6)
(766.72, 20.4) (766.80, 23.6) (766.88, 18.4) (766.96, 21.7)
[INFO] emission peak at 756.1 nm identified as [S II] 6716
